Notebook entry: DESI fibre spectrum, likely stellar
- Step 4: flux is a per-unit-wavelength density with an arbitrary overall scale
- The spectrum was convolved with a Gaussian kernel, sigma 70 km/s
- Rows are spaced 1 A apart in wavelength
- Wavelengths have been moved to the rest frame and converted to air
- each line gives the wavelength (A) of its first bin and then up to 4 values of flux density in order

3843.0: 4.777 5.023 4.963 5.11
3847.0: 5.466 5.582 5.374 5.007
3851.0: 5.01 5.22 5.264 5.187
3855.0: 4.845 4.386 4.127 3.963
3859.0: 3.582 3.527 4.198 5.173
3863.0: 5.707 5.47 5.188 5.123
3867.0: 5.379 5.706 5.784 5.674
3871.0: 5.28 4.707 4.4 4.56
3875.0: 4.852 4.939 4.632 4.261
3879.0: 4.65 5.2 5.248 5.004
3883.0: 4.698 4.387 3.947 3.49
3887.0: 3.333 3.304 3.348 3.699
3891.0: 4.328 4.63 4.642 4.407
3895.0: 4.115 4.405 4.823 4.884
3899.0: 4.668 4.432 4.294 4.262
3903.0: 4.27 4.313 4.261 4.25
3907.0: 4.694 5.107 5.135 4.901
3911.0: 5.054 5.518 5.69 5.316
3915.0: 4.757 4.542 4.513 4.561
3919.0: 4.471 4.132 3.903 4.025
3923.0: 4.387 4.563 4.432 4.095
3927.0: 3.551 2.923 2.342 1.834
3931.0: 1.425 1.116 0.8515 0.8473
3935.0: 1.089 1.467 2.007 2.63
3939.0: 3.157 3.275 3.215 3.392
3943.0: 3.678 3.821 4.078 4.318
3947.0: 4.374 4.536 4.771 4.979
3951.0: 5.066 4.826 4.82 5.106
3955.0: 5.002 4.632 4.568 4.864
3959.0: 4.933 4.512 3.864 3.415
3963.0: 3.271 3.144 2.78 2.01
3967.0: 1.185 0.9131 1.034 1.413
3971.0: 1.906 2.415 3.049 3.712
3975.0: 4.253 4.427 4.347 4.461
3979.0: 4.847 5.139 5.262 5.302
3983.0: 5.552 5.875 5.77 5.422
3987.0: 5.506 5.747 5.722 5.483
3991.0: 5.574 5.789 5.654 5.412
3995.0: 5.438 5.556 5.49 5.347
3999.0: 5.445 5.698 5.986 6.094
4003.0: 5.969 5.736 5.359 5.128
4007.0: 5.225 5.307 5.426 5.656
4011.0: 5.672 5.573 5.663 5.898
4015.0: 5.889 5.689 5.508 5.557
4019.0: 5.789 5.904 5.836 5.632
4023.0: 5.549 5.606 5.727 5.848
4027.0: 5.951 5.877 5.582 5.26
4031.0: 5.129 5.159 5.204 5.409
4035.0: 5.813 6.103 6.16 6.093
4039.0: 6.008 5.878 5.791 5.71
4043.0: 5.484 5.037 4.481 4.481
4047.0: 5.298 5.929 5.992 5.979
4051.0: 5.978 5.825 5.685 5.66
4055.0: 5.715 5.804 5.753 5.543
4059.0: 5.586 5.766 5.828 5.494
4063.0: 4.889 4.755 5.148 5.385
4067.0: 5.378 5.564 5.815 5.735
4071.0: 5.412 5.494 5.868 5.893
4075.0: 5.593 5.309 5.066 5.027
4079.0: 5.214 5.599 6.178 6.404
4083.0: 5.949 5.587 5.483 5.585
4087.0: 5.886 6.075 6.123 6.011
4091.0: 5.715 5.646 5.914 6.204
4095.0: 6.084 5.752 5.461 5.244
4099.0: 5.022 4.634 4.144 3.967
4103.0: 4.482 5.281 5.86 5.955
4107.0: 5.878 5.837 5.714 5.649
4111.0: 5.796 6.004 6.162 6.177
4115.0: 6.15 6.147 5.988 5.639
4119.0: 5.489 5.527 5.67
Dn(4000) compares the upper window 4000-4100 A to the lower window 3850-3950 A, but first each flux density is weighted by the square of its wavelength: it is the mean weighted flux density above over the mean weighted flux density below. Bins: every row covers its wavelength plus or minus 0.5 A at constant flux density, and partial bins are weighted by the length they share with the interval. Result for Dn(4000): 1.44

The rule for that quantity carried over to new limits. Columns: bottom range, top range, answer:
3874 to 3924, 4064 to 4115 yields 1.36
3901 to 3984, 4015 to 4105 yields 1.55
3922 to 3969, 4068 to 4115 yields 1.79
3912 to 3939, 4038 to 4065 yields 1.78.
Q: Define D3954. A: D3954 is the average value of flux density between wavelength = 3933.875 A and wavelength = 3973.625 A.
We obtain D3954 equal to 3.38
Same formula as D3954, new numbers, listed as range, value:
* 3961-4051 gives 5.05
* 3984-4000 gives 5.57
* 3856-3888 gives 4.69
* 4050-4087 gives 5.59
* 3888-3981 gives 3.82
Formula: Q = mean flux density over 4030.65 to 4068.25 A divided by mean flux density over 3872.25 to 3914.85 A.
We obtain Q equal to 1.2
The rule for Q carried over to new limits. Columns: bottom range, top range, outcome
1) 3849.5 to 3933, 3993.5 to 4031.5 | 1.27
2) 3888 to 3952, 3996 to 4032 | 1.44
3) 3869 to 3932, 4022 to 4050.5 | 1.29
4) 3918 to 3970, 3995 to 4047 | 1.65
